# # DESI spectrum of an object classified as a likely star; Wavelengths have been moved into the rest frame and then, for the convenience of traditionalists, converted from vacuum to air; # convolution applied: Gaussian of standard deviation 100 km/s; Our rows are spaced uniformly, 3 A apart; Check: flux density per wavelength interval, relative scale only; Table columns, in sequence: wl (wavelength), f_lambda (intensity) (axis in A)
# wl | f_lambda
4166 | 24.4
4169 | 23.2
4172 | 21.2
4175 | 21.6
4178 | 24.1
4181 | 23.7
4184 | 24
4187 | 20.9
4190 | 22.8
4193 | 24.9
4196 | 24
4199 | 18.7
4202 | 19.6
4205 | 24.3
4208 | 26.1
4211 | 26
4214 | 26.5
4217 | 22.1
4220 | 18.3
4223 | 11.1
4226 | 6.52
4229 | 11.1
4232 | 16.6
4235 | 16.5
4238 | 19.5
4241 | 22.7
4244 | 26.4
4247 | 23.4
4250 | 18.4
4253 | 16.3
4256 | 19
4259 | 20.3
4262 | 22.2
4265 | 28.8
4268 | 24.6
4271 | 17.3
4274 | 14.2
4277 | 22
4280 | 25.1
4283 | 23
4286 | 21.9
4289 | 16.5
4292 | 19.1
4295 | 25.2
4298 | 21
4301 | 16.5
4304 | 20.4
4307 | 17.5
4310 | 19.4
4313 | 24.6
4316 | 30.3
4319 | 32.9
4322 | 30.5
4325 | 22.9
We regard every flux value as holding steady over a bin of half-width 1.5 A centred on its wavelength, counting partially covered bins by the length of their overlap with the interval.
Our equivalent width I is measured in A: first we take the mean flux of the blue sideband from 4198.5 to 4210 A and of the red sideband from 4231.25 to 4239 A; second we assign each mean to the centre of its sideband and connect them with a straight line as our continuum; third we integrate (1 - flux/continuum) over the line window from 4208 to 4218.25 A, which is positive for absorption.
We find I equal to -1.9 A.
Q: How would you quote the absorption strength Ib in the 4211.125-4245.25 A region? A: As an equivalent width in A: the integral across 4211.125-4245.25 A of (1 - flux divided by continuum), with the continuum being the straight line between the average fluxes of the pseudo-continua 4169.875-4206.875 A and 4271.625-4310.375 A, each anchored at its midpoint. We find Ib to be 5.3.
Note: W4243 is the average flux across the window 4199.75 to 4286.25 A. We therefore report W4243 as 20.3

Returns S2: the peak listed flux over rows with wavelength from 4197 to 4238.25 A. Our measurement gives 26.5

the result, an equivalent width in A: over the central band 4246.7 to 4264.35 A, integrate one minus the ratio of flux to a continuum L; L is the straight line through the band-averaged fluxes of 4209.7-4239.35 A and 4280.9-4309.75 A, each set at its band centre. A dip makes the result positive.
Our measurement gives -1.4 A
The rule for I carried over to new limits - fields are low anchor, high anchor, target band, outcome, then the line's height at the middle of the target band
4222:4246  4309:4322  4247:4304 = 3.2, 22.1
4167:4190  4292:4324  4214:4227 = 3.8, 23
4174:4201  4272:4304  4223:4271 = 4.8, 21.3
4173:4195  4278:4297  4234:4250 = 0.6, 22.4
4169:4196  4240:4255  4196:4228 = 3.3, 22.2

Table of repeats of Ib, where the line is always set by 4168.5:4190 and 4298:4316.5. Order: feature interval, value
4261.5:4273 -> -0.8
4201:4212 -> -0.9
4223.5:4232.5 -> 4.6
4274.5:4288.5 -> -0.4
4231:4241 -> 1.6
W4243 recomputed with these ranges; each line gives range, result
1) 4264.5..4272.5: 22.9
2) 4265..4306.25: 20.8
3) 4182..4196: 23.3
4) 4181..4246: 20.5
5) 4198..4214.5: 23.5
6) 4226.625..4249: 18.9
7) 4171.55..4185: 23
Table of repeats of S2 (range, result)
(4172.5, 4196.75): 24.9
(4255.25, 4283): 28.8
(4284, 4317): 30.3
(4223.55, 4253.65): 26.4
